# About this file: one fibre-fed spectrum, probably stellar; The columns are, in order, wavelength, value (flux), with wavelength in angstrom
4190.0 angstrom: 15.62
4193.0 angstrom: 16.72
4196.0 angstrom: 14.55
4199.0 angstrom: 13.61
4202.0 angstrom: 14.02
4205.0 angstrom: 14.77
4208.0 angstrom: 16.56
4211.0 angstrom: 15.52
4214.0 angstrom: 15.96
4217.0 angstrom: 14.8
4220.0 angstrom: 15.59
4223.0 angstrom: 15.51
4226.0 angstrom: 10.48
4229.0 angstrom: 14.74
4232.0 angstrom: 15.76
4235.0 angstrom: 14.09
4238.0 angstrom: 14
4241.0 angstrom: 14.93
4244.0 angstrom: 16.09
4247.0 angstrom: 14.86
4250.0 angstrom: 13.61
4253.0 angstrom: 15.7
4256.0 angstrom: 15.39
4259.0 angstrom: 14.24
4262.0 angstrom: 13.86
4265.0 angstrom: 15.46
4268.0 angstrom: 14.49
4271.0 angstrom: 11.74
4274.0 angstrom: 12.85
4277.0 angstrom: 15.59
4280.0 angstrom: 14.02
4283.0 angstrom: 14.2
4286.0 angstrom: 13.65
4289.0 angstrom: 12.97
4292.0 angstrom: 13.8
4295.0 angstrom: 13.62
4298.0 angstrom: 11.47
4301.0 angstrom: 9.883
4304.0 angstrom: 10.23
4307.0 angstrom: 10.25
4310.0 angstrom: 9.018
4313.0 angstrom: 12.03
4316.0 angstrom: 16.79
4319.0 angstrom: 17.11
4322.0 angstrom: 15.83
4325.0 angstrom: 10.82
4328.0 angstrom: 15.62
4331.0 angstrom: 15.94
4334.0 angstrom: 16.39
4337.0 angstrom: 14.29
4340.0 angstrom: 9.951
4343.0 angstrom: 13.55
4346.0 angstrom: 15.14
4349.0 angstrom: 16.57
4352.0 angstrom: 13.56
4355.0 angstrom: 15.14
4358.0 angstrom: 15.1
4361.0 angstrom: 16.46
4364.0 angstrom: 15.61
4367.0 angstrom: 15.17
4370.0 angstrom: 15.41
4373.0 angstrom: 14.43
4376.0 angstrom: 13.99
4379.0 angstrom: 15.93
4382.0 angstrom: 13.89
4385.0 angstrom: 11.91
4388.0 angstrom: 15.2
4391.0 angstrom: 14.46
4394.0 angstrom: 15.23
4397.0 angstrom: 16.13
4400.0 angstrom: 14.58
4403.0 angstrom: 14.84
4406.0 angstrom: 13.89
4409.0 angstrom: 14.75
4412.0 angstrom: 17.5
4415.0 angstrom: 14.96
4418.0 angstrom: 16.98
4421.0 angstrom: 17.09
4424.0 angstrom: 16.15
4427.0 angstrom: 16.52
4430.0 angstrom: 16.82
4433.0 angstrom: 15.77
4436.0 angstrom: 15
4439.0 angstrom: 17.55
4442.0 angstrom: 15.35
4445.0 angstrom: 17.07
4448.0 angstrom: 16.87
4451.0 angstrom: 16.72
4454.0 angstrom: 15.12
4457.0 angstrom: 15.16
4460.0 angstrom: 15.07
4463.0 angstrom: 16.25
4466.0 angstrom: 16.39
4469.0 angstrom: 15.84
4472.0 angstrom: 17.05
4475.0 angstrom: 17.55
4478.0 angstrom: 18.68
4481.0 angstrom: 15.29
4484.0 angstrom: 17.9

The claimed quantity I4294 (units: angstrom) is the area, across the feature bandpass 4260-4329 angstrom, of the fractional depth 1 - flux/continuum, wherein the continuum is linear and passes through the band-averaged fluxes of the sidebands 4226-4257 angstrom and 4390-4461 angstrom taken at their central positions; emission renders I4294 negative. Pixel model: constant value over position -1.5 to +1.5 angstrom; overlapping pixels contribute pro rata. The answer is 8.1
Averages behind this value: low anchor 14.7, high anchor 15.8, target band 13.3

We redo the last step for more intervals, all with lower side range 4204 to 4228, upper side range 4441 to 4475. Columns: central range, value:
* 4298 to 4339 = 5.7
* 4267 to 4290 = 2.3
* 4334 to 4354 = 1.9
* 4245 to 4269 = 0.6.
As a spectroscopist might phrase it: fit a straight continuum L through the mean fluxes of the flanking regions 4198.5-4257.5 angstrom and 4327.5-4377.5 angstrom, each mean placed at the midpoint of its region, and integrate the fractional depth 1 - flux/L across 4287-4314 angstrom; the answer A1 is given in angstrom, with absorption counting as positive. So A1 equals 6.0 angstrom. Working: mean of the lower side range 14.8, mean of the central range 11.5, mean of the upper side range 14.8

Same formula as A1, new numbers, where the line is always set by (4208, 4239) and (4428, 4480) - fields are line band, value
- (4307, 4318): 2.06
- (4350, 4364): 0.45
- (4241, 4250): -0.10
